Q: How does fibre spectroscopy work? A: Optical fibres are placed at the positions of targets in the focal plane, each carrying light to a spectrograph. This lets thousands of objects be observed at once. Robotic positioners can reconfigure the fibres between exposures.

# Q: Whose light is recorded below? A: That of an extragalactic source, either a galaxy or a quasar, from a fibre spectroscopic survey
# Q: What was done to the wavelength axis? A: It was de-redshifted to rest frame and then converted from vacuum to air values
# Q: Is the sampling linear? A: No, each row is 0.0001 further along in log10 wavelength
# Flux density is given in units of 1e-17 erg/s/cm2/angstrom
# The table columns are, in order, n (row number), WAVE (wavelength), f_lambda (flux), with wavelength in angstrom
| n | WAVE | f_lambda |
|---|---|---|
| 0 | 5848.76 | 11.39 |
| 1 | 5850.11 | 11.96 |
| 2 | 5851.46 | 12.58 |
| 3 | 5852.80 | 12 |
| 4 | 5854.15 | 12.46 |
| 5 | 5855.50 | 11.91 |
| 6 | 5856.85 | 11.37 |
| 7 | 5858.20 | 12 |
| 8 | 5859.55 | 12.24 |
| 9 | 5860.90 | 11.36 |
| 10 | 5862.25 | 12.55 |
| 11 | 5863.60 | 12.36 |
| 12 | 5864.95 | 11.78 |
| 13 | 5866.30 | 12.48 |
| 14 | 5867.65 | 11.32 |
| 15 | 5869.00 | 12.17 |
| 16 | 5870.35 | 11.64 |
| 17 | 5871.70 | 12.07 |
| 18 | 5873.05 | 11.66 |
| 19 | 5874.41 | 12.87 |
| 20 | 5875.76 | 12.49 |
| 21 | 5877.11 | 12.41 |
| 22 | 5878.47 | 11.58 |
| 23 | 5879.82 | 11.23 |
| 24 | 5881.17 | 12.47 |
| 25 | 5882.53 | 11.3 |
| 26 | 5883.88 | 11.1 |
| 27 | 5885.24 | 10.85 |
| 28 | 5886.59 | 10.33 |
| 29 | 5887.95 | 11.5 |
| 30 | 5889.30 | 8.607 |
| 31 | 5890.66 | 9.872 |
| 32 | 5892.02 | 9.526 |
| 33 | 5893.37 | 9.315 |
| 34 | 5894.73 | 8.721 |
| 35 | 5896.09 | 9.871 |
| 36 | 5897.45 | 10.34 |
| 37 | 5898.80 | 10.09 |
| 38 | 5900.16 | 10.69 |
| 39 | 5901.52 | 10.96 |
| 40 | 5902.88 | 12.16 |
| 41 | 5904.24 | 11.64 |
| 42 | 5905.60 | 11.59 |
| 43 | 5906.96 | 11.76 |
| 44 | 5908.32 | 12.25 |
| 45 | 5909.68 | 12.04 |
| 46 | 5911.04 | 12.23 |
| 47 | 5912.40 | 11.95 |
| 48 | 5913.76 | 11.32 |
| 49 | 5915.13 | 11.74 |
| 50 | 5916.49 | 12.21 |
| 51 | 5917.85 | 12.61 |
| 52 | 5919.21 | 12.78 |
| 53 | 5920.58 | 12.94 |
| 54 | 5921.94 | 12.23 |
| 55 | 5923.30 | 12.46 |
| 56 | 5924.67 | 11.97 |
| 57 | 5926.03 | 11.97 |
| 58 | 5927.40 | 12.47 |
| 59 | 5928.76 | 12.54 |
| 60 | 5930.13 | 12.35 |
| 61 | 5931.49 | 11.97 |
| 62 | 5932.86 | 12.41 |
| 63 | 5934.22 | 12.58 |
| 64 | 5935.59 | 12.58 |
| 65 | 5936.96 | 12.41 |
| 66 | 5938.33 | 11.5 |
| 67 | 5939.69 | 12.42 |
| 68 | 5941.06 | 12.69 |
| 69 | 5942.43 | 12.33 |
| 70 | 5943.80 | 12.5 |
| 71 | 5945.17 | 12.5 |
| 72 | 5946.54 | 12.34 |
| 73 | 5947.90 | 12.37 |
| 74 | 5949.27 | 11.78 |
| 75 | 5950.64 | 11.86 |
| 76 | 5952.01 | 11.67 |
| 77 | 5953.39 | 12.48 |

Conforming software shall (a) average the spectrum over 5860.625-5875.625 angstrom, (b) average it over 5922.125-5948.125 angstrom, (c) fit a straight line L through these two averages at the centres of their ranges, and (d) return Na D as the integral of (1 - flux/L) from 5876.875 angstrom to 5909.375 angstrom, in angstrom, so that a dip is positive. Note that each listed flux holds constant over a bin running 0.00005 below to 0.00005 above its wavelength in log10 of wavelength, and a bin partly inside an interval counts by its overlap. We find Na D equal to 3.6 angstrom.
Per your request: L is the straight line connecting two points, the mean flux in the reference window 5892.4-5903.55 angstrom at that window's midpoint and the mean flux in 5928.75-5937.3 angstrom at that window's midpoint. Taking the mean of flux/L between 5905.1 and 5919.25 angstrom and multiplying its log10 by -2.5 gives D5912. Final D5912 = -0.08 mag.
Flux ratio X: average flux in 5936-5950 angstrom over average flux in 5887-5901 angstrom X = 1.24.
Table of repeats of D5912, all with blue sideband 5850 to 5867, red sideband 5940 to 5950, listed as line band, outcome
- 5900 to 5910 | 0.051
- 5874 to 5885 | 0.026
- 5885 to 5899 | 0.228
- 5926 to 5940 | 0.002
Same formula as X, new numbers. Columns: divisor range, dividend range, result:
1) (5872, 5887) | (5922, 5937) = 1.05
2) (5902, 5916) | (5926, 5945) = 1.04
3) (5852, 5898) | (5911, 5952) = 1.08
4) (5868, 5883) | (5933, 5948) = 1.03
